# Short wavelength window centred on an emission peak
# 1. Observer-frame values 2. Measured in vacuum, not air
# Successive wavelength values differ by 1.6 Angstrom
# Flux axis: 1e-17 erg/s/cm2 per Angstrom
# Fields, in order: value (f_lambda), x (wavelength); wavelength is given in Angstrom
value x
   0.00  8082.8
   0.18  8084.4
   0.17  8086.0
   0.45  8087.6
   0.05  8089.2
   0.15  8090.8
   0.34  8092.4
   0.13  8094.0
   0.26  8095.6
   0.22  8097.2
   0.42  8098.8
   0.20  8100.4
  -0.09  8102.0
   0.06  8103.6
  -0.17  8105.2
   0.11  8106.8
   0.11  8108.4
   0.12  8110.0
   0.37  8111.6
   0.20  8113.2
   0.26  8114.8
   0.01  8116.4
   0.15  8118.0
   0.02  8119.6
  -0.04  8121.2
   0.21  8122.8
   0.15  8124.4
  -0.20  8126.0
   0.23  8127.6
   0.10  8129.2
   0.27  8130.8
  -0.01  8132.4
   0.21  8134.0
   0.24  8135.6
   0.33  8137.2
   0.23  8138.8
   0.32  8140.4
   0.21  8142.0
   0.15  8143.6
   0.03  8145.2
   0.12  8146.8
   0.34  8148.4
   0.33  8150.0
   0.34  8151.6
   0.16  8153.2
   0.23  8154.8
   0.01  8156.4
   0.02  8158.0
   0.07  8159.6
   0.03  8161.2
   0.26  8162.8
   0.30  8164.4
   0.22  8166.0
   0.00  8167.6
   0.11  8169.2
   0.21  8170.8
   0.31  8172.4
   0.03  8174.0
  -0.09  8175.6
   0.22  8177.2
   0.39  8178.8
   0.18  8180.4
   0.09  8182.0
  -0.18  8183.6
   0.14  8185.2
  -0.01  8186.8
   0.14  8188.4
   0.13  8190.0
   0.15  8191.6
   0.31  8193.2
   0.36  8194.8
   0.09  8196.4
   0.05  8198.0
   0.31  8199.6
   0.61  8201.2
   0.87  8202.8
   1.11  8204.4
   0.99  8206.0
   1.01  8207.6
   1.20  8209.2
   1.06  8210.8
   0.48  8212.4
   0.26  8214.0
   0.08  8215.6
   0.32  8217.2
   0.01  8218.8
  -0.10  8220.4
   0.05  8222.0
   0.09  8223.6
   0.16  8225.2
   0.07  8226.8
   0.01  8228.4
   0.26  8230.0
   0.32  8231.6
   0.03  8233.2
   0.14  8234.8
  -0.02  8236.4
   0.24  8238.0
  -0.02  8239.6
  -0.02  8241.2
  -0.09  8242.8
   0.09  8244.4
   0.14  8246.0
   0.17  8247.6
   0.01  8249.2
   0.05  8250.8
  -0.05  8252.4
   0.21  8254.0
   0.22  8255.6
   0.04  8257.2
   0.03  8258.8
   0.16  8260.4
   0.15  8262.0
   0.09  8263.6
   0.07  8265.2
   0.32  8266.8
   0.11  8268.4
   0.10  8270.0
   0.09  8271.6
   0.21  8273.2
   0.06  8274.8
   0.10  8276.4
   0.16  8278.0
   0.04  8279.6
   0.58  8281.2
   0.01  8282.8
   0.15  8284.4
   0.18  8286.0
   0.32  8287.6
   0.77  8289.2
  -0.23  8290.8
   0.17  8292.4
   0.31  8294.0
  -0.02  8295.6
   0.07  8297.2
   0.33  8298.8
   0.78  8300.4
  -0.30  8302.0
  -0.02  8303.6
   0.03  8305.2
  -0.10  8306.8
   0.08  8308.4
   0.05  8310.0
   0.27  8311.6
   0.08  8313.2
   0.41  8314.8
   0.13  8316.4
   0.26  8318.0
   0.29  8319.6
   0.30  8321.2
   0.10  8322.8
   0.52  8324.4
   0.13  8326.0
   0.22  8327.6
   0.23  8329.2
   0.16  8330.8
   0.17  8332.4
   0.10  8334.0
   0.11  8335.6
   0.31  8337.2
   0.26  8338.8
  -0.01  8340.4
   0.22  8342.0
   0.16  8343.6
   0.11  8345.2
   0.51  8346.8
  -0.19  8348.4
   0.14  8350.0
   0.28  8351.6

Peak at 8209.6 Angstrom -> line [O II] 3727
